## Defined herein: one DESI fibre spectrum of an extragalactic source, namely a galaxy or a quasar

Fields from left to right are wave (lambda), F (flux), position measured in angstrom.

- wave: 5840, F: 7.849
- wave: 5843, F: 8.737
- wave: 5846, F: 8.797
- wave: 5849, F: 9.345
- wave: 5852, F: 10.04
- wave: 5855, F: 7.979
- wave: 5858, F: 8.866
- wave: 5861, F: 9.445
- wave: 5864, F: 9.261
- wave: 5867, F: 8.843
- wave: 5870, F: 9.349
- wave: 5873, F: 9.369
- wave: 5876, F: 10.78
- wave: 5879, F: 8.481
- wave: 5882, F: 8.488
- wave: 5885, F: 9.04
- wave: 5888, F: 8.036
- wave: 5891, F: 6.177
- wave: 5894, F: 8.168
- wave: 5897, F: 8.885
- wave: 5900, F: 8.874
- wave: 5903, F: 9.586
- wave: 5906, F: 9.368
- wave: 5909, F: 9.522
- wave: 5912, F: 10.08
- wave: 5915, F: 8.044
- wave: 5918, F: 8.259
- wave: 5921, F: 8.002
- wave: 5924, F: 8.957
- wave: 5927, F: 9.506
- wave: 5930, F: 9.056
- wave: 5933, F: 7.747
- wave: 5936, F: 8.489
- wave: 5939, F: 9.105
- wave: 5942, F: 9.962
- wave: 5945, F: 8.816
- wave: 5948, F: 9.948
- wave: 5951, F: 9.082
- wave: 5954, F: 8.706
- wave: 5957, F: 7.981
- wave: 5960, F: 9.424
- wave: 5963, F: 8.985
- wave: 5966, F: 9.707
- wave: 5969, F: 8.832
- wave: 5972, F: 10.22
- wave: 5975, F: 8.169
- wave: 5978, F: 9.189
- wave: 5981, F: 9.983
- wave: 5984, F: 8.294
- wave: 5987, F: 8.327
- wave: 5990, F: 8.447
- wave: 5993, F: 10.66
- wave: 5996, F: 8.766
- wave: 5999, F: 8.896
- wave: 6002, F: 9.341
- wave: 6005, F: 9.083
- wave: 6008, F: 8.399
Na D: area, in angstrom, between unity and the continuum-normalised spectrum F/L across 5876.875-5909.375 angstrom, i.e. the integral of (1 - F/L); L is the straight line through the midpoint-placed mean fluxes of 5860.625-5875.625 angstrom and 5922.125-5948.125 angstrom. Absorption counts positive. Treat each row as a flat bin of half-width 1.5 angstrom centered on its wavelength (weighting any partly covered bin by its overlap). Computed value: 2.1 angstrom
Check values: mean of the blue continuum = 9.35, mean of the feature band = 8.61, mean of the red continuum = 9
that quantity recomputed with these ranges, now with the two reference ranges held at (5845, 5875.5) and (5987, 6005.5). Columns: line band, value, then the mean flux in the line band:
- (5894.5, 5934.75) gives 1.2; 8.89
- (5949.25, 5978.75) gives 0.4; 9.03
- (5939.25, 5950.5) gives -0.4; 9.48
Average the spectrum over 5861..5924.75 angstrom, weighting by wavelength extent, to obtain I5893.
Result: 8.85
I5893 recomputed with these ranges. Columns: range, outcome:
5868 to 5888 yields 9.15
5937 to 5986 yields 9.14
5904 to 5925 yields 8.91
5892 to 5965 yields 8.93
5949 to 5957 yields 8.79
